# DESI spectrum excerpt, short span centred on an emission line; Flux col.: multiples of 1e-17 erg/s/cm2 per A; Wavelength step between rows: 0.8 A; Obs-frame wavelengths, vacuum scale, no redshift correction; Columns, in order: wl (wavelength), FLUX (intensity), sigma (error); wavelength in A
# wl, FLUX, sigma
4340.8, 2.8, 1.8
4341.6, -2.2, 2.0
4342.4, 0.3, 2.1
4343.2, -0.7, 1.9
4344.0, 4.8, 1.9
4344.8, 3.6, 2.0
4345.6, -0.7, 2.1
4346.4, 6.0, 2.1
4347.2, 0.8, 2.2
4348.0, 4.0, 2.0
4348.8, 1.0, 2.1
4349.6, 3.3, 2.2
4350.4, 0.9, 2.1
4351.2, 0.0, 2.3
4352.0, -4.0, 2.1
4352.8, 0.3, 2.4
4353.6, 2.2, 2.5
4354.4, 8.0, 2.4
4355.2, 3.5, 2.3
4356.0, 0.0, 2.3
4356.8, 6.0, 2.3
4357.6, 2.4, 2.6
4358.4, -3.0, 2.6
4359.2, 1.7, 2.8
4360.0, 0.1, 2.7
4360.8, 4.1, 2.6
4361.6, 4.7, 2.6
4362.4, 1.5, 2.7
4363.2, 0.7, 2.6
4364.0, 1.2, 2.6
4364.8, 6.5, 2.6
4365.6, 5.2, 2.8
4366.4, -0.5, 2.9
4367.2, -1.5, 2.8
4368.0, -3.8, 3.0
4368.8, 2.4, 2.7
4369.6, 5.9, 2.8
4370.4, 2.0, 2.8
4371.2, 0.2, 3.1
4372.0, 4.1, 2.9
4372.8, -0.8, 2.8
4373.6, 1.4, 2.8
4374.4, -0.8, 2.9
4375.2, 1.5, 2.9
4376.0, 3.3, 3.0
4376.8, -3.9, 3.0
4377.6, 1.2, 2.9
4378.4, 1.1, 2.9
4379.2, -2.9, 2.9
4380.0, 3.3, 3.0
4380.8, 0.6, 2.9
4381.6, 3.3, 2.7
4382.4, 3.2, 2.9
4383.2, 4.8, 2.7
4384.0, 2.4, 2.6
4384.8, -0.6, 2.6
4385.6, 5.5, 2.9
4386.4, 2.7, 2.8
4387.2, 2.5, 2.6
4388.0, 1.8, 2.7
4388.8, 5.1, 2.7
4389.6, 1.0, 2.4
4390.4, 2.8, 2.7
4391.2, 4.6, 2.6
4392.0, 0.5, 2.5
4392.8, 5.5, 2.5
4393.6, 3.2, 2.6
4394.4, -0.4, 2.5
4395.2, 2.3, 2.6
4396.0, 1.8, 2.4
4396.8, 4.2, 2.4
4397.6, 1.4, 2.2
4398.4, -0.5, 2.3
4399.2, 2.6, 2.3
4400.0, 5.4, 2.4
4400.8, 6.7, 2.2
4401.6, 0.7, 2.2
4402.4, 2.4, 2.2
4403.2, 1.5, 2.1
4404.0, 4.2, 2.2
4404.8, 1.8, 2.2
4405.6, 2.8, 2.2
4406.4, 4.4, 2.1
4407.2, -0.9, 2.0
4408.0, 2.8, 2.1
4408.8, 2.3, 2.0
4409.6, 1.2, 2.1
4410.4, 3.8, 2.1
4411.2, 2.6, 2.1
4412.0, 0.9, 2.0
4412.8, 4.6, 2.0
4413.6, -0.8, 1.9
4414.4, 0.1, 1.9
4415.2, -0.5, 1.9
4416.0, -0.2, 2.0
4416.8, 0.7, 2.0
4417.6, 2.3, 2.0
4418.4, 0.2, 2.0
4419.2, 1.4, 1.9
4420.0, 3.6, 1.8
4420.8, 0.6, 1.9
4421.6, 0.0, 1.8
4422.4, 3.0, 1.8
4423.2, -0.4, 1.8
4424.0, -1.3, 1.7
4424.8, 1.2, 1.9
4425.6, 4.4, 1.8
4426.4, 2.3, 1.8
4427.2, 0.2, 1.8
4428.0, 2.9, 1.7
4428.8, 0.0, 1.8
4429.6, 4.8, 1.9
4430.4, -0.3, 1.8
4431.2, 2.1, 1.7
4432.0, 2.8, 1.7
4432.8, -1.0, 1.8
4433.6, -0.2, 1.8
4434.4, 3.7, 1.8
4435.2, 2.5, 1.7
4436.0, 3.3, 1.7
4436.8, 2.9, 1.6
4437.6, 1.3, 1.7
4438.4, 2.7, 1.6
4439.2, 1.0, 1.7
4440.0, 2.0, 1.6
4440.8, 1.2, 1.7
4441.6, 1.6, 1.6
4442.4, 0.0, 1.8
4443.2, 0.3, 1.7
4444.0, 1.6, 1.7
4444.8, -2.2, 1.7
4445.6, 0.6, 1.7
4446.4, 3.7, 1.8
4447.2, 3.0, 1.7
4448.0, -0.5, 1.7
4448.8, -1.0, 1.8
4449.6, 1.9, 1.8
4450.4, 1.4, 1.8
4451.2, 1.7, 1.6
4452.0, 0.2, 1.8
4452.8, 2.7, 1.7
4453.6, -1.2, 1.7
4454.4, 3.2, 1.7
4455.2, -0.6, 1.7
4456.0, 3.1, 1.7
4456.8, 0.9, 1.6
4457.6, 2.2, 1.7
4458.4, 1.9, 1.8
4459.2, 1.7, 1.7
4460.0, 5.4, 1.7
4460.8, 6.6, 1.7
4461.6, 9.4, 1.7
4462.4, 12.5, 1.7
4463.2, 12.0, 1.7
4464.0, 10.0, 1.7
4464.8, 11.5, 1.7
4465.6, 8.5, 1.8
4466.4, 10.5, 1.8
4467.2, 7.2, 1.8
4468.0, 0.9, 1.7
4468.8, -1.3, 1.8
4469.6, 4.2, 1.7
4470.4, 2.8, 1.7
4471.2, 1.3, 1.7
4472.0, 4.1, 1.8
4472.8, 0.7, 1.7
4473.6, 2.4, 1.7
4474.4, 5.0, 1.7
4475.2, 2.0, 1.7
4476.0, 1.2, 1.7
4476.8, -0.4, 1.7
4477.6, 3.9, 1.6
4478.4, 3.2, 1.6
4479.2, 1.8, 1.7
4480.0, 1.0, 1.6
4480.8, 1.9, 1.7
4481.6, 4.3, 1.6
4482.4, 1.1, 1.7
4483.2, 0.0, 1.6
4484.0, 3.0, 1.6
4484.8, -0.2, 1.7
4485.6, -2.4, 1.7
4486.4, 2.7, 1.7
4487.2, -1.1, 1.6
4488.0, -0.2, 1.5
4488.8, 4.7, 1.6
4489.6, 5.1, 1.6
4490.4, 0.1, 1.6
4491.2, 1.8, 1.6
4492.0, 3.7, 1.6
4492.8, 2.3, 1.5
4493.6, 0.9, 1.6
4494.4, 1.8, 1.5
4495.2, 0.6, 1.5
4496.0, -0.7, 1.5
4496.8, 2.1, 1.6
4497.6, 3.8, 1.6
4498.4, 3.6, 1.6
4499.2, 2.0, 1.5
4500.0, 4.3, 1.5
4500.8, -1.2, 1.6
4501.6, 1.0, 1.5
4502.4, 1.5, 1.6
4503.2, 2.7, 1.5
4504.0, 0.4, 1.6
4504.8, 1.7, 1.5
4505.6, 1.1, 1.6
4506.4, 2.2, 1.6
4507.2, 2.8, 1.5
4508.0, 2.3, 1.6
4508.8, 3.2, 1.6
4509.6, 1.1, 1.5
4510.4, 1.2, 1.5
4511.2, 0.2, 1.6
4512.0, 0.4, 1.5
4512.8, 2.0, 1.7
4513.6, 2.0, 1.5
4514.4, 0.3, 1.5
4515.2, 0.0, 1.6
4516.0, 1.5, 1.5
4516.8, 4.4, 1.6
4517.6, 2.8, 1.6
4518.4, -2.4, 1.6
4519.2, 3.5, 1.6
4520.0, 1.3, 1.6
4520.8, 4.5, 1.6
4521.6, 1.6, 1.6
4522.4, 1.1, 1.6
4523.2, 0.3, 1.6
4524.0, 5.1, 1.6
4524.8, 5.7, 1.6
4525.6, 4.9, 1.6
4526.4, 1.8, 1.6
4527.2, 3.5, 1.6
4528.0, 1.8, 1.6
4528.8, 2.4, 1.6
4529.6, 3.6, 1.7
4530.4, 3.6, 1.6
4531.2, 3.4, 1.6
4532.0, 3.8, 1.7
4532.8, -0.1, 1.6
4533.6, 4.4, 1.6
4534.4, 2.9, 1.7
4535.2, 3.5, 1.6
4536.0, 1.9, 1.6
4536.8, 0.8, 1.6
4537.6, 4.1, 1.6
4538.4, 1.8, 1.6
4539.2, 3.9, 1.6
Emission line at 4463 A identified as [O II]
